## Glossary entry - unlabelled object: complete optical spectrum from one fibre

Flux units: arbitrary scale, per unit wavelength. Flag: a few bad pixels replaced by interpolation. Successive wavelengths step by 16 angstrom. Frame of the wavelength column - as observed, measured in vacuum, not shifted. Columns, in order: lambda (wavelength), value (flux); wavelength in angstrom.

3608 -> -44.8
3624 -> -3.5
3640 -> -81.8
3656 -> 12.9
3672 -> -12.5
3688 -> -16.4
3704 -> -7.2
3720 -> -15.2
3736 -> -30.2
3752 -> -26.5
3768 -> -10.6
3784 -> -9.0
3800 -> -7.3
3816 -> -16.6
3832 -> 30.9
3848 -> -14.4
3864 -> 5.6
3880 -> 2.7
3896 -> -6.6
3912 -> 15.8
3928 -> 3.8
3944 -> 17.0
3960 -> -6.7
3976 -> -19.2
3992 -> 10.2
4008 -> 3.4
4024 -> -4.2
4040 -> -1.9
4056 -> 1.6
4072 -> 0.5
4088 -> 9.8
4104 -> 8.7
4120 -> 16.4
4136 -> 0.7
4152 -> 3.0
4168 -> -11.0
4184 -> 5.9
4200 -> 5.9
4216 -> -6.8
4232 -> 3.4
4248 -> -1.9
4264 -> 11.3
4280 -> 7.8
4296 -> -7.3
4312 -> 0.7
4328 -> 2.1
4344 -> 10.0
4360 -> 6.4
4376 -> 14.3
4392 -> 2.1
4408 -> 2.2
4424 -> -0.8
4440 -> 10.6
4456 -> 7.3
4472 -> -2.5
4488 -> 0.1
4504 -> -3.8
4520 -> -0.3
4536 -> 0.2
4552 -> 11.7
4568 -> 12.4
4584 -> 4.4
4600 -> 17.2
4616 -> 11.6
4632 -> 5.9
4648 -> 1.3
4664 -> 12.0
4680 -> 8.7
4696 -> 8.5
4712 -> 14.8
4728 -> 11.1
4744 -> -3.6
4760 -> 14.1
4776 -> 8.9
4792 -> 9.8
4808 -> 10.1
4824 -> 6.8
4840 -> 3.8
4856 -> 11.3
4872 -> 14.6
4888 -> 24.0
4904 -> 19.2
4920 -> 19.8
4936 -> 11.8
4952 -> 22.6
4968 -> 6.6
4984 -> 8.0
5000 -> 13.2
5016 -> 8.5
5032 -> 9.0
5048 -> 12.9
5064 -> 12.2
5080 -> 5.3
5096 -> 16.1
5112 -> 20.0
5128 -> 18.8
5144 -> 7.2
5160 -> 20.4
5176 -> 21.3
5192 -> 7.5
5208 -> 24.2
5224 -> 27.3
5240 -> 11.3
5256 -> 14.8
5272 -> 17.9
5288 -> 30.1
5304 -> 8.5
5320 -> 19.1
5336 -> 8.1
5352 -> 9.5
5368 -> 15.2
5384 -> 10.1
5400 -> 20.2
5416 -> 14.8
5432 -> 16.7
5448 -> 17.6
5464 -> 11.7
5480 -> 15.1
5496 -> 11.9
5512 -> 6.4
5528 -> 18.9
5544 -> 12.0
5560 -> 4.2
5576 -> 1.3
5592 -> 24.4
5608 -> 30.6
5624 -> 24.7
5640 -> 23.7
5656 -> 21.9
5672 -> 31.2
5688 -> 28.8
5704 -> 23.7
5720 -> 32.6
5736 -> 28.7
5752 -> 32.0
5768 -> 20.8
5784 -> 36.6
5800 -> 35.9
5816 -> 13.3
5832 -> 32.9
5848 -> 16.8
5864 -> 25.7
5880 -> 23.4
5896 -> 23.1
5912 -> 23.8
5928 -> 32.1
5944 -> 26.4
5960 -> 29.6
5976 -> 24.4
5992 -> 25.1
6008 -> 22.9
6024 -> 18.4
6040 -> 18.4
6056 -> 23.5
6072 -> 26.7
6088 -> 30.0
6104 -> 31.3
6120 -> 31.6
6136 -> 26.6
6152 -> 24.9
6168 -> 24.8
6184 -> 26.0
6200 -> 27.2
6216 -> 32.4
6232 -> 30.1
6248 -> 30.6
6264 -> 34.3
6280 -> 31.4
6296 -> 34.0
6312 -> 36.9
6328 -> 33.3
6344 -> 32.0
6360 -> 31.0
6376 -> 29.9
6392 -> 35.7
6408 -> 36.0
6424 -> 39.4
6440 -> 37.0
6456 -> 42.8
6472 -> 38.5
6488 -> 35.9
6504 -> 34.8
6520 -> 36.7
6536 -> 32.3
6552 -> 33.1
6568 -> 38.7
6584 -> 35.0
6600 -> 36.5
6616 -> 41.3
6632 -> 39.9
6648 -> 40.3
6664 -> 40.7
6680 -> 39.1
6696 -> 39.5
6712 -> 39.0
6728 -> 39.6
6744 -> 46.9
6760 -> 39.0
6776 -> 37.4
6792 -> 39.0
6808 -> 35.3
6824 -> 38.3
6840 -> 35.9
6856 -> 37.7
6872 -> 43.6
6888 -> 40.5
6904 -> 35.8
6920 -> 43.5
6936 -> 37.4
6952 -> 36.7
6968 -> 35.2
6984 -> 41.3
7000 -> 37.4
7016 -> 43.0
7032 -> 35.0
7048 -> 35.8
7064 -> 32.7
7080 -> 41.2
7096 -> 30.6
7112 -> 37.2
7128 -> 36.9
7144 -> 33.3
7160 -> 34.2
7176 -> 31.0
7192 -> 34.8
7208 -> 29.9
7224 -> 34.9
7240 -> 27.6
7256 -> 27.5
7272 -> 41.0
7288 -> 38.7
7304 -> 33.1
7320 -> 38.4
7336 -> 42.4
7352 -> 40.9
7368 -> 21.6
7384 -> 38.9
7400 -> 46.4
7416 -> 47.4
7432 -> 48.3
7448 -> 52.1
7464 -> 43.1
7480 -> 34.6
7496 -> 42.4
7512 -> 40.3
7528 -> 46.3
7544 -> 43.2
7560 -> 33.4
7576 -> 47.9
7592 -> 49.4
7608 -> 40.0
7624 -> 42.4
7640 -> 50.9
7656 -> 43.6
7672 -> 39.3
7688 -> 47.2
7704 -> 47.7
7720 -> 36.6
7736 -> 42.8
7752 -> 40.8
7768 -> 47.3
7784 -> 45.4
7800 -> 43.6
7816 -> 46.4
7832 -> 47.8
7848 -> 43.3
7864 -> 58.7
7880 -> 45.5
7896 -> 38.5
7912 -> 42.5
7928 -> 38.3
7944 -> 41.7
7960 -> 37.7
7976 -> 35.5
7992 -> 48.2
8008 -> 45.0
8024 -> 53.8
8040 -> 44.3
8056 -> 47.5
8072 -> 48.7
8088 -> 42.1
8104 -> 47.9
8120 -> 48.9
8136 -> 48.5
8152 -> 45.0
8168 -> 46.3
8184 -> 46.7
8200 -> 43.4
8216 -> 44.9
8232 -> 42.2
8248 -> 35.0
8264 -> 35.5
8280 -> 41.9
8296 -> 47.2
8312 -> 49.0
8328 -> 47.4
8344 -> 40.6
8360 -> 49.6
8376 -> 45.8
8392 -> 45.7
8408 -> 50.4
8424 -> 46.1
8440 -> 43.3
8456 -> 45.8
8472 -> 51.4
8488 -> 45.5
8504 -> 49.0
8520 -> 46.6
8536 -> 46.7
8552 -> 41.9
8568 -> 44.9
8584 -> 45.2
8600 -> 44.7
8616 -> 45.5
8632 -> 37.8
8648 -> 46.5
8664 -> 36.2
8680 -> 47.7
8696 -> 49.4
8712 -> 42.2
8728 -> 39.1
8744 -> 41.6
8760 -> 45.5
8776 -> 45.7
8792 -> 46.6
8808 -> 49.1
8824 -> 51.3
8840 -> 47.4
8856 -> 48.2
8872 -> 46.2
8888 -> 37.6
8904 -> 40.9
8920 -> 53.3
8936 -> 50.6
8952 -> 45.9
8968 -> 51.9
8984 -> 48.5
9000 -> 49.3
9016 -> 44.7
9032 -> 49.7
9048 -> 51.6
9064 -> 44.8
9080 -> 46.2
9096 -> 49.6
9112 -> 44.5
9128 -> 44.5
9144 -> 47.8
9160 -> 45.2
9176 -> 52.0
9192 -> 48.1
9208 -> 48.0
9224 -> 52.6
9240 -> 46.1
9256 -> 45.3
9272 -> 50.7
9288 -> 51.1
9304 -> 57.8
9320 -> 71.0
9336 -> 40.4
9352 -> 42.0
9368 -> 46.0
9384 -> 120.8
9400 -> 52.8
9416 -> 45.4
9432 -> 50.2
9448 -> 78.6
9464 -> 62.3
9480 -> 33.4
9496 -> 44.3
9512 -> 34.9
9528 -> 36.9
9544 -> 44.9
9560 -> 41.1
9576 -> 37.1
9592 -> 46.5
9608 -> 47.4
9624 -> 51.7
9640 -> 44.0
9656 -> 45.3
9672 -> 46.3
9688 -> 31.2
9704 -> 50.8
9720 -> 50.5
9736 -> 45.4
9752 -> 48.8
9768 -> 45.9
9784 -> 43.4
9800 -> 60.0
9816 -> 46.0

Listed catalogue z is 0.40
